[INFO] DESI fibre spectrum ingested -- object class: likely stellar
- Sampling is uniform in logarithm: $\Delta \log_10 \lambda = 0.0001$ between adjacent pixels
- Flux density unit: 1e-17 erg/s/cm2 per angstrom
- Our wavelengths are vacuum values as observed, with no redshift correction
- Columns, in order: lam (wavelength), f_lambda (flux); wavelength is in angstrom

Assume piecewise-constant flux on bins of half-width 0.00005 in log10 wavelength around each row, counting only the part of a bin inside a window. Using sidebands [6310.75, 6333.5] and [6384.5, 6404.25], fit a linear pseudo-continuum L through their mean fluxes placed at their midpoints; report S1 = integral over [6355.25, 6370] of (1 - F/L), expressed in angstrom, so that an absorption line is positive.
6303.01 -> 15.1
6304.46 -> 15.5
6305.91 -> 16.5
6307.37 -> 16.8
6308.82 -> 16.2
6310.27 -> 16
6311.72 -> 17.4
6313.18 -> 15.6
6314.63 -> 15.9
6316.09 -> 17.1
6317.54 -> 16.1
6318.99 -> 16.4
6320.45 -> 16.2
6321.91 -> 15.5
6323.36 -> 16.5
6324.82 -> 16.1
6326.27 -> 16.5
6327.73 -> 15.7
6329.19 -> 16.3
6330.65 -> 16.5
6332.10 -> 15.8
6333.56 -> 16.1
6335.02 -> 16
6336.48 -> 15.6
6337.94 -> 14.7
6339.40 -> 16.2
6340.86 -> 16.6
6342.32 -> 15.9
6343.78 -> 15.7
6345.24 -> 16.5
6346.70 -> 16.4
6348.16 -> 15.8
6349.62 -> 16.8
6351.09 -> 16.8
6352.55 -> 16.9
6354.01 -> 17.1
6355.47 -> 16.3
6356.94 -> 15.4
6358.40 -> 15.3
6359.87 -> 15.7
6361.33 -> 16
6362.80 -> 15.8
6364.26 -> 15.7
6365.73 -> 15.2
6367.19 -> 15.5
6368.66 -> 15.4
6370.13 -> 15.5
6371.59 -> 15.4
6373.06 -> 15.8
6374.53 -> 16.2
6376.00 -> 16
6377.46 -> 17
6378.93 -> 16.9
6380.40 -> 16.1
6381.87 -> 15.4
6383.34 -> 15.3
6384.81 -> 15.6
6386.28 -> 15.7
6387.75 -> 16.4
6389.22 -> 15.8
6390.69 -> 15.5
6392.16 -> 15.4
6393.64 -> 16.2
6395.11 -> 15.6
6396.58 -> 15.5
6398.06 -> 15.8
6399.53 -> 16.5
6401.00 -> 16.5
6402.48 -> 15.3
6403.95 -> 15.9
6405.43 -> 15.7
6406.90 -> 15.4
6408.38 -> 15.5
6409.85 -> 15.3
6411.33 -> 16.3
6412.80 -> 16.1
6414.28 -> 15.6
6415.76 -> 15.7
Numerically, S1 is 0.4 angstrom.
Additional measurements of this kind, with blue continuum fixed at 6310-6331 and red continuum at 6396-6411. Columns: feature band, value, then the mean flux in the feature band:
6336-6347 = 0.1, 15.9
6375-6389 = -0.1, 16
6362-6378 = 0.2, 15.8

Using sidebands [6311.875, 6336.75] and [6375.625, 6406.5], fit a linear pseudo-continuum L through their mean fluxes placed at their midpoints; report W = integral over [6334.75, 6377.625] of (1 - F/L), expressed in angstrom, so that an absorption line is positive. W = 0.2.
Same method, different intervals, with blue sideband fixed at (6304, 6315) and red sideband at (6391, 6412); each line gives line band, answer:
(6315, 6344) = 0.1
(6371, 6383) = -0.1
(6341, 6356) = -0.4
